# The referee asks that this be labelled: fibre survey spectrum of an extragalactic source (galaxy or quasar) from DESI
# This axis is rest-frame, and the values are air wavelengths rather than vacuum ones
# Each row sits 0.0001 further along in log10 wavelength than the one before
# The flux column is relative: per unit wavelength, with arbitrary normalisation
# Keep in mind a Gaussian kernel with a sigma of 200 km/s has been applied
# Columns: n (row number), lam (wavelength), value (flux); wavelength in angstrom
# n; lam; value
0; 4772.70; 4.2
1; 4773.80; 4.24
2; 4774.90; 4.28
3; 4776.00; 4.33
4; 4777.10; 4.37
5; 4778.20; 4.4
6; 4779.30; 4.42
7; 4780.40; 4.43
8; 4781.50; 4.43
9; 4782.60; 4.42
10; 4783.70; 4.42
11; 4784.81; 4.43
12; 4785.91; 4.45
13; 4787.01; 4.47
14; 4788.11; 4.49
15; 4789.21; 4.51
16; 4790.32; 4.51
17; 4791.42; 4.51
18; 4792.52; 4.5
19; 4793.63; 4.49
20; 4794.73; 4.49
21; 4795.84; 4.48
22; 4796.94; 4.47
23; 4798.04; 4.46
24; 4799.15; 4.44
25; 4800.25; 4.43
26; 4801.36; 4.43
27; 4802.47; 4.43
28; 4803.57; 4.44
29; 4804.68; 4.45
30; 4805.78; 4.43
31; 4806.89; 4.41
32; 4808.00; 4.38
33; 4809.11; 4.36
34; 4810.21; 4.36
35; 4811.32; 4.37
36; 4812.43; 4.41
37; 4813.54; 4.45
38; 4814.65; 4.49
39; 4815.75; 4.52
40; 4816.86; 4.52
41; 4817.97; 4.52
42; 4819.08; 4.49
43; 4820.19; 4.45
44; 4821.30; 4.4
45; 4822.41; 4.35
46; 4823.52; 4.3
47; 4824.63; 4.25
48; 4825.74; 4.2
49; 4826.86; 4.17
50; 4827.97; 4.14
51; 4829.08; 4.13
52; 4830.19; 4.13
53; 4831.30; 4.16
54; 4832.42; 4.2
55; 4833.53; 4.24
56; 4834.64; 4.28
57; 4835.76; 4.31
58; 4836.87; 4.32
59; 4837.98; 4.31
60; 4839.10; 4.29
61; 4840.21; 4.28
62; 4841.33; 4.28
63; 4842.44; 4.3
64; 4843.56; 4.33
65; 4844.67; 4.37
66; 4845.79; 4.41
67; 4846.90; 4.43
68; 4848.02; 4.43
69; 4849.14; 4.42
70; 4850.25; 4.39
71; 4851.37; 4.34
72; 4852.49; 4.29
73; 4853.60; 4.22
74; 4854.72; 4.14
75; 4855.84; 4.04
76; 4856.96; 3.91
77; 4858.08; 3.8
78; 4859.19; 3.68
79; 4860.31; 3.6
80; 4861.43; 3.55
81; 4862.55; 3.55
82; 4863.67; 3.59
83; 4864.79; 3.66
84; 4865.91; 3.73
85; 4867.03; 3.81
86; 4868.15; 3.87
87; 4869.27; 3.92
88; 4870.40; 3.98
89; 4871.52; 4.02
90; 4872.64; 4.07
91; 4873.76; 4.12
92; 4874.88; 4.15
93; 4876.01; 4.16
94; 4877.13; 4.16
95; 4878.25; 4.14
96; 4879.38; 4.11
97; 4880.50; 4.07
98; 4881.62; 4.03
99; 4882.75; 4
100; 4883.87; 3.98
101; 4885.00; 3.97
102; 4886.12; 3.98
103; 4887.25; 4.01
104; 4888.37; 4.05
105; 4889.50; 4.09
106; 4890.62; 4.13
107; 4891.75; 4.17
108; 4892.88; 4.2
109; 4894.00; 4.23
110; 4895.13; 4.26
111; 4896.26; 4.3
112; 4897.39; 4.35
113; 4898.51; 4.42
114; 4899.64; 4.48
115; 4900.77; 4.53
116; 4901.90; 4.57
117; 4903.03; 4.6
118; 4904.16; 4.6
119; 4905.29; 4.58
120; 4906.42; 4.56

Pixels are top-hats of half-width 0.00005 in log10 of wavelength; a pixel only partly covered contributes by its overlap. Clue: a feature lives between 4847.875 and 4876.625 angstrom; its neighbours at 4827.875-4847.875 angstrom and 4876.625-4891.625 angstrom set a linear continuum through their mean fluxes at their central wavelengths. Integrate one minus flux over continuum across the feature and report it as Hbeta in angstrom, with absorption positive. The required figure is 1.3 angstrom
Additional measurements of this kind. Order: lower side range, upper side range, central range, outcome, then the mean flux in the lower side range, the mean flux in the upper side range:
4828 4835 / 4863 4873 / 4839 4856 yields -1.2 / 4.19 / 3.84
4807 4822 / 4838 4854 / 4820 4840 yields 0.6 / 4.44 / 4.34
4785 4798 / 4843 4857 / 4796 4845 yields 0.5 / 4.49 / 4.3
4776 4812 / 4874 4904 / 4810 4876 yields 2.2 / 4.44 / 4.2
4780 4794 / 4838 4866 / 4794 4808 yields -0.2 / 4.47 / 4.09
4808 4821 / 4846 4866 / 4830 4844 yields -0.2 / 4.45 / 4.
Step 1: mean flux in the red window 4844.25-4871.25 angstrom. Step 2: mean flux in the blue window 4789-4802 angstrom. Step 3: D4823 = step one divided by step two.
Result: 0.89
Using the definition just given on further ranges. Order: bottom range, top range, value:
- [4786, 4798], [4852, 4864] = 0.86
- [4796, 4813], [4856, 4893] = 0.89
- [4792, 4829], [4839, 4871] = 0.92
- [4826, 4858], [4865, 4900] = 0.96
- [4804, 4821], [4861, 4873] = 0.85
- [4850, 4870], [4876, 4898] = 1.06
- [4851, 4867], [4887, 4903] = 1.11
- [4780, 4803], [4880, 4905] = 0.95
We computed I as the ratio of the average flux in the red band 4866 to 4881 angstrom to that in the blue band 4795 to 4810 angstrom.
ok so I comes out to 0.91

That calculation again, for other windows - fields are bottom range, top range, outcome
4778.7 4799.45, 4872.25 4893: 0.91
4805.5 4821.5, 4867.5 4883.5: 0.91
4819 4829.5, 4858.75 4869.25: 0.86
